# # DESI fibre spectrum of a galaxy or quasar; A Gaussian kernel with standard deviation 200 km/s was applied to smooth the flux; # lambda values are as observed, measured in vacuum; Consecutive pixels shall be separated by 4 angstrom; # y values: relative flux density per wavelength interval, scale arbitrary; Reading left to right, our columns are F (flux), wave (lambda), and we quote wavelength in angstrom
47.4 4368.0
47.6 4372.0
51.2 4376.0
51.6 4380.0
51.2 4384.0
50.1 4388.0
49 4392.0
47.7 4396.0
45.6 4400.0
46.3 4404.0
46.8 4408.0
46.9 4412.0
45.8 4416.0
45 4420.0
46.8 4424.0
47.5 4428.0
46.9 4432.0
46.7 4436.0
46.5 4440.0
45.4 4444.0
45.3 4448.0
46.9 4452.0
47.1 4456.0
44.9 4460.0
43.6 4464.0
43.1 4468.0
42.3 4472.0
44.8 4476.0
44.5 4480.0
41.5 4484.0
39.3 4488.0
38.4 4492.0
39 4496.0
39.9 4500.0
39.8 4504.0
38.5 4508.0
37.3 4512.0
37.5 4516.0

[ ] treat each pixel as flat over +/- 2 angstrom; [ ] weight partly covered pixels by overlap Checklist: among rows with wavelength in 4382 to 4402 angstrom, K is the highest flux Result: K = 51.2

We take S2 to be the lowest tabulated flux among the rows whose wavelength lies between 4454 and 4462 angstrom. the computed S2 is 44.9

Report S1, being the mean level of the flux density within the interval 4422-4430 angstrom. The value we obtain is 47.1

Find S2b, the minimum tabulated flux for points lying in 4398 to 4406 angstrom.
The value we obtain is 45.6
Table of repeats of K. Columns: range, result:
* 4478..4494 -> 44.5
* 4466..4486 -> 44.8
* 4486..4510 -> 39.9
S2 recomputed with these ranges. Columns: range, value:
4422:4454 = 45.3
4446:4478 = 42.3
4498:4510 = 38.5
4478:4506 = 38.4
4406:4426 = 45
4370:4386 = 47.6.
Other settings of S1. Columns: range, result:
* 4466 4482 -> 43.7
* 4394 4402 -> 46.7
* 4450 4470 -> 45.1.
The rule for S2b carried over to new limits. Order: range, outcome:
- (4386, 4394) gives 49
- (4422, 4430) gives 46.8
